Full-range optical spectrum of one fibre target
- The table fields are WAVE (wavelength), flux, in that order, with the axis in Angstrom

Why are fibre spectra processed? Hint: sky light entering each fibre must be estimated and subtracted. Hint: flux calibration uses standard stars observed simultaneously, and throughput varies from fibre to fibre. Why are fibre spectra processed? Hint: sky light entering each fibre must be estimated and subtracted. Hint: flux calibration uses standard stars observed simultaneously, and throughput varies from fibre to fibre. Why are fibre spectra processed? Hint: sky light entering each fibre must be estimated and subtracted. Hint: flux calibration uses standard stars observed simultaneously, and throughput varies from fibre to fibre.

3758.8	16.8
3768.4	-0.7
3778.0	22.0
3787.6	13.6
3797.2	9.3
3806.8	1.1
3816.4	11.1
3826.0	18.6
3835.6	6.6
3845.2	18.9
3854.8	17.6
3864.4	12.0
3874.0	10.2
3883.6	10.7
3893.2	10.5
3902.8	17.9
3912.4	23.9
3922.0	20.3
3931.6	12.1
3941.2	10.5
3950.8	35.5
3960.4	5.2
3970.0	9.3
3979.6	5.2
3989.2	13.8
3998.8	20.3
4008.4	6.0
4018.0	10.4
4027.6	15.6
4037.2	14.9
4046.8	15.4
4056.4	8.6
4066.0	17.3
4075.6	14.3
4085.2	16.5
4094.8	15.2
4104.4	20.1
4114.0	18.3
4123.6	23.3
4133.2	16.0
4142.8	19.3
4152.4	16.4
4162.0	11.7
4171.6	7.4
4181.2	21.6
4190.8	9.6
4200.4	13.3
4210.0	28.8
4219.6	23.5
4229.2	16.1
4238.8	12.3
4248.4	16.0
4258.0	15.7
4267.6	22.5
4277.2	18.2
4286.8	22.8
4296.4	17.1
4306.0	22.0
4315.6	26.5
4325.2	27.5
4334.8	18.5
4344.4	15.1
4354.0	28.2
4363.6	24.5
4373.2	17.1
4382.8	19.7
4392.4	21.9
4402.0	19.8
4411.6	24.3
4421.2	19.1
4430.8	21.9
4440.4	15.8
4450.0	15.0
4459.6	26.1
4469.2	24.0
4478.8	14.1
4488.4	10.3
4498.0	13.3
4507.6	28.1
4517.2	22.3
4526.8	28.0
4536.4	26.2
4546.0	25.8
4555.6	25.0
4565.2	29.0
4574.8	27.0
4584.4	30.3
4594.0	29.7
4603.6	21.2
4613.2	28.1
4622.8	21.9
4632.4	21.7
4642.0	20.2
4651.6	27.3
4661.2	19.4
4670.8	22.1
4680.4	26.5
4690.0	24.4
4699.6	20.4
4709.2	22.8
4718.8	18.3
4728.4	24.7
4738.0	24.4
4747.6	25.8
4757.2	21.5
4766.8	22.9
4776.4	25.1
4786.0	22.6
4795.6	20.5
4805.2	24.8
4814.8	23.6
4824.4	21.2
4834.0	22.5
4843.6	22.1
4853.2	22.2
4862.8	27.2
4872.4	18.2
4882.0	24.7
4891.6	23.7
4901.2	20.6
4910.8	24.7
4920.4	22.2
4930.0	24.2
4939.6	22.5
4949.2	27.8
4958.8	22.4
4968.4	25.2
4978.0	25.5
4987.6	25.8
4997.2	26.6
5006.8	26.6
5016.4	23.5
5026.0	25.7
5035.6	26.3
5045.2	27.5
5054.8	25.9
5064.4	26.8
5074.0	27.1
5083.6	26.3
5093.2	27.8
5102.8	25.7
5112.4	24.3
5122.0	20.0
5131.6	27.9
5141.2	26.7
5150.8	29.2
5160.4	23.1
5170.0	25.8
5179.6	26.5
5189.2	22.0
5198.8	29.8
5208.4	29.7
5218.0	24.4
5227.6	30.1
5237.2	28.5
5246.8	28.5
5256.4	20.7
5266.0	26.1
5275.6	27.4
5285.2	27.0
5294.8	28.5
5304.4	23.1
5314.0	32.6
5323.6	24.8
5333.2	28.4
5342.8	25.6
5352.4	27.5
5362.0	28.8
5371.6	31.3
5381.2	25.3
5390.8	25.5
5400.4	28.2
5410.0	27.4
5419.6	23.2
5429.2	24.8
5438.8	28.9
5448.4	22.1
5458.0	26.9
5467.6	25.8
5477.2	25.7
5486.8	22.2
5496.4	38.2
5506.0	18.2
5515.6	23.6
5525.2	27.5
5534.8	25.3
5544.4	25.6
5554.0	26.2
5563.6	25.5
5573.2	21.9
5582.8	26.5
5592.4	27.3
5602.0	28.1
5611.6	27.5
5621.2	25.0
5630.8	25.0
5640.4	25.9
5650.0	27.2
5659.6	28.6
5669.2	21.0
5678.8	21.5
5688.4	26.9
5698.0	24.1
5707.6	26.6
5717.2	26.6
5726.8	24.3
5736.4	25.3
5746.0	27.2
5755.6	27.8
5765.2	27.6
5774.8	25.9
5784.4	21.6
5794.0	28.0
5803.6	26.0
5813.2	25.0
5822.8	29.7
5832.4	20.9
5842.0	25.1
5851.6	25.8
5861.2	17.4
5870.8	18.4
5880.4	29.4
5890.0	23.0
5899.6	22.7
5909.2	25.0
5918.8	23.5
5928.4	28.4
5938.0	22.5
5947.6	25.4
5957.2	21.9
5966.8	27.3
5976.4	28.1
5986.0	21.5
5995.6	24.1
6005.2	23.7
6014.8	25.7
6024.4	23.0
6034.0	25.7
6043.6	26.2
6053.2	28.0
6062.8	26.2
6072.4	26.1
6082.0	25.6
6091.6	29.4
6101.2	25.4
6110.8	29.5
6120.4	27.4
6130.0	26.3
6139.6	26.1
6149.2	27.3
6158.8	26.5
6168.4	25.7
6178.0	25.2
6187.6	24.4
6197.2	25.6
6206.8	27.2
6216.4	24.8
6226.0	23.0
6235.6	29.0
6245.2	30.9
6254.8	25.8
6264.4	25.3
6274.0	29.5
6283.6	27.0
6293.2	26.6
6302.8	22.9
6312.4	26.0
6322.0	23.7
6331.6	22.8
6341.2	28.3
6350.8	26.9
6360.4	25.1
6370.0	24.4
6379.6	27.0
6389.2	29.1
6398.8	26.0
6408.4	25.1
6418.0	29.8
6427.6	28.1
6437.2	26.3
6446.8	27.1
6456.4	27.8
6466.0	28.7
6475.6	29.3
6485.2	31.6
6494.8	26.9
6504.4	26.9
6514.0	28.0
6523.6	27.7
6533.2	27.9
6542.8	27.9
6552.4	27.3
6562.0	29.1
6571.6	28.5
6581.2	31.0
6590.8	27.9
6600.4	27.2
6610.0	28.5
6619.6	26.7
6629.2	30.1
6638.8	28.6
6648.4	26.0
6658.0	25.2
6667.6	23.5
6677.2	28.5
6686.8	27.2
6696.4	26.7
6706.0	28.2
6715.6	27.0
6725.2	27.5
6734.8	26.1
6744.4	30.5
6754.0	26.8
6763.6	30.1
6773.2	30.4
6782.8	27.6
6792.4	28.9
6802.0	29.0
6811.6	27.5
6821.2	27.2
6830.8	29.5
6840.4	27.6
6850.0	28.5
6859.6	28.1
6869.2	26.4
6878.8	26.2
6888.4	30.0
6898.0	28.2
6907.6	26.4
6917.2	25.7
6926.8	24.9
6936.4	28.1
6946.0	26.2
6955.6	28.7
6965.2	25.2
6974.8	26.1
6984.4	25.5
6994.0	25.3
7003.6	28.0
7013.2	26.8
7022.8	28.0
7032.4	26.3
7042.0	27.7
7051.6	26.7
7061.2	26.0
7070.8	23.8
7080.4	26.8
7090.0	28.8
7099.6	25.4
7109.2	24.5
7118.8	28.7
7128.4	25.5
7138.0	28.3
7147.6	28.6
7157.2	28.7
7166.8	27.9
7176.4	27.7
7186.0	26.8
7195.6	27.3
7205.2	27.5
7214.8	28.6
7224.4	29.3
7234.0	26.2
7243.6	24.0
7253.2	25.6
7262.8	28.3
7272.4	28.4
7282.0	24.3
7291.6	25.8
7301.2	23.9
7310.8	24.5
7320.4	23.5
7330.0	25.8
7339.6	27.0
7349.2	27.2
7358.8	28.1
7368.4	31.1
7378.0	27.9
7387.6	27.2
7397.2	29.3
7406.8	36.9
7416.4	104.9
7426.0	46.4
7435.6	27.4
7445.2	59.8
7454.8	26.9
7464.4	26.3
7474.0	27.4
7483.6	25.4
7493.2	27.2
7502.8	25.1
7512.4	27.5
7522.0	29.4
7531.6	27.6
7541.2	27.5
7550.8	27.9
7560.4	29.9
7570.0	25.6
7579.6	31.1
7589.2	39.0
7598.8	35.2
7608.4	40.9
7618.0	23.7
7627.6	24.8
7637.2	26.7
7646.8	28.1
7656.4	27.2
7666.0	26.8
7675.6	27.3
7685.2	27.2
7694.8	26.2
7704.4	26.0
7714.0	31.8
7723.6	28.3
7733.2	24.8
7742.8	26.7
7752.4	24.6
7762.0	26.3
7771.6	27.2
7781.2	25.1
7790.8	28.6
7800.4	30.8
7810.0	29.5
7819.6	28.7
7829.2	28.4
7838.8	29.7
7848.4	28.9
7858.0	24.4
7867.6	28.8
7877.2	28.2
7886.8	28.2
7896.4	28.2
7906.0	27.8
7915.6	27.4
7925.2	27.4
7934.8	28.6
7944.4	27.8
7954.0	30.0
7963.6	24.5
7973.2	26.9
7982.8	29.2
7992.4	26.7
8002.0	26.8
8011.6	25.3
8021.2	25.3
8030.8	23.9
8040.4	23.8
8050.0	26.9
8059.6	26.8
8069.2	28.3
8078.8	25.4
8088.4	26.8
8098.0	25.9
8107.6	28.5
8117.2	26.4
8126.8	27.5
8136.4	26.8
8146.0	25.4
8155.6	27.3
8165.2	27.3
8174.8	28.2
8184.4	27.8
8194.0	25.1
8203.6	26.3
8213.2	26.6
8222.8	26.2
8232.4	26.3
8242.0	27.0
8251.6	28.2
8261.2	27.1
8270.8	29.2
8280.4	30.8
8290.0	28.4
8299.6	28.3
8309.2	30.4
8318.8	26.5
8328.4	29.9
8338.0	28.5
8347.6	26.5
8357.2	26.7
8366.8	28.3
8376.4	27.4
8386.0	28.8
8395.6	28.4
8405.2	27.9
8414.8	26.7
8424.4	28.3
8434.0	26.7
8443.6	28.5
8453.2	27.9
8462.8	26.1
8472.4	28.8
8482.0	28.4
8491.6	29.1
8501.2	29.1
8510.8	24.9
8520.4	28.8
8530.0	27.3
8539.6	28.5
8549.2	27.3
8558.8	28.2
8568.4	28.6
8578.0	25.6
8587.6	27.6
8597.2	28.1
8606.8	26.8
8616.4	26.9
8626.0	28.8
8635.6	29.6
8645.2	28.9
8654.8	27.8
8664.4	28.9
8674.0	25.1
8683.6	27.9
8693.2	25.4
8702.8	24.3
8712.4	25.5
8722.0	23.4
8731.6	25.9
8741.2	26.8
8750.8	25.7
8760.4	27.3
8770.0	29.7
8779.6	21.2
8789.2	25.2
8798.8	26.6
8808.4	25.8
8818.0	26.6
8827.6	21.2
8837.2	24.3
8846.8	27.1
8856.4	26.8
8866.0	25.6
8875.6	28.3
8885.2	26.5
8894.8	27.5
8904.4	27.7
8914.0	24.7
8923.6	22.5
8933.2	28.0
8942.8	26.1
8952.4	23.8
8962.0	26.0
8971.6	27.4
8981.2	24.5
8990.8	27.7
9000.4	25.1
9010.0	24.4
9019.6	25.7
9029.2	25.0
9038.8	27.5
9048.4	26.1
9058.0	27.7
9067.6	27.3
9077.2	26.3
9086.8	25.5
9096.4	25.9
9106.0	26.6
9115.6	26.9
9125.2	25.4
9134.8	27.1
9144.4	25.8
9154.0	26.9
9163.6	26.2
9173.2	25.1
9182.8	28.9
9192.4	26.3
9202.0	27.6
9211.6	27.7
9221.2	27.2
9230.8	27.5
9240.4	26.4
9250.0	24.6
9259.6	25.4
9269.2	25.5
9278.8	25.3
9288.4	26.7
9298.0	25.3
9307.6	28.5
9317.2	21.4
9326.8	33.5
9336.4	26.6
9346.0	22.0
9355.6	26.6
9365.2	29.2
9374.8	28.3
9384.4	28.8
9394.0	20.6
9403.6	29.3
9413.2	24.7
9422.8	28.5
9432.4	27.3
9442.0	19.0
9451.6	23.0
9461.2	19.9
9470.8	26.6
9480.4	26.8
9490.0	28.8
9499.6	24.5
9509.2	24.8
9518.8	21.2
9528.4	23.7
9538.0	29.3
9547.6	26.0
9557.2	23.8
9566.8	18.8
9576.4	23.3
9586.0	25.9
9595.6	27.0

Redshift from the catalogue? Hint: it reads 0.130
